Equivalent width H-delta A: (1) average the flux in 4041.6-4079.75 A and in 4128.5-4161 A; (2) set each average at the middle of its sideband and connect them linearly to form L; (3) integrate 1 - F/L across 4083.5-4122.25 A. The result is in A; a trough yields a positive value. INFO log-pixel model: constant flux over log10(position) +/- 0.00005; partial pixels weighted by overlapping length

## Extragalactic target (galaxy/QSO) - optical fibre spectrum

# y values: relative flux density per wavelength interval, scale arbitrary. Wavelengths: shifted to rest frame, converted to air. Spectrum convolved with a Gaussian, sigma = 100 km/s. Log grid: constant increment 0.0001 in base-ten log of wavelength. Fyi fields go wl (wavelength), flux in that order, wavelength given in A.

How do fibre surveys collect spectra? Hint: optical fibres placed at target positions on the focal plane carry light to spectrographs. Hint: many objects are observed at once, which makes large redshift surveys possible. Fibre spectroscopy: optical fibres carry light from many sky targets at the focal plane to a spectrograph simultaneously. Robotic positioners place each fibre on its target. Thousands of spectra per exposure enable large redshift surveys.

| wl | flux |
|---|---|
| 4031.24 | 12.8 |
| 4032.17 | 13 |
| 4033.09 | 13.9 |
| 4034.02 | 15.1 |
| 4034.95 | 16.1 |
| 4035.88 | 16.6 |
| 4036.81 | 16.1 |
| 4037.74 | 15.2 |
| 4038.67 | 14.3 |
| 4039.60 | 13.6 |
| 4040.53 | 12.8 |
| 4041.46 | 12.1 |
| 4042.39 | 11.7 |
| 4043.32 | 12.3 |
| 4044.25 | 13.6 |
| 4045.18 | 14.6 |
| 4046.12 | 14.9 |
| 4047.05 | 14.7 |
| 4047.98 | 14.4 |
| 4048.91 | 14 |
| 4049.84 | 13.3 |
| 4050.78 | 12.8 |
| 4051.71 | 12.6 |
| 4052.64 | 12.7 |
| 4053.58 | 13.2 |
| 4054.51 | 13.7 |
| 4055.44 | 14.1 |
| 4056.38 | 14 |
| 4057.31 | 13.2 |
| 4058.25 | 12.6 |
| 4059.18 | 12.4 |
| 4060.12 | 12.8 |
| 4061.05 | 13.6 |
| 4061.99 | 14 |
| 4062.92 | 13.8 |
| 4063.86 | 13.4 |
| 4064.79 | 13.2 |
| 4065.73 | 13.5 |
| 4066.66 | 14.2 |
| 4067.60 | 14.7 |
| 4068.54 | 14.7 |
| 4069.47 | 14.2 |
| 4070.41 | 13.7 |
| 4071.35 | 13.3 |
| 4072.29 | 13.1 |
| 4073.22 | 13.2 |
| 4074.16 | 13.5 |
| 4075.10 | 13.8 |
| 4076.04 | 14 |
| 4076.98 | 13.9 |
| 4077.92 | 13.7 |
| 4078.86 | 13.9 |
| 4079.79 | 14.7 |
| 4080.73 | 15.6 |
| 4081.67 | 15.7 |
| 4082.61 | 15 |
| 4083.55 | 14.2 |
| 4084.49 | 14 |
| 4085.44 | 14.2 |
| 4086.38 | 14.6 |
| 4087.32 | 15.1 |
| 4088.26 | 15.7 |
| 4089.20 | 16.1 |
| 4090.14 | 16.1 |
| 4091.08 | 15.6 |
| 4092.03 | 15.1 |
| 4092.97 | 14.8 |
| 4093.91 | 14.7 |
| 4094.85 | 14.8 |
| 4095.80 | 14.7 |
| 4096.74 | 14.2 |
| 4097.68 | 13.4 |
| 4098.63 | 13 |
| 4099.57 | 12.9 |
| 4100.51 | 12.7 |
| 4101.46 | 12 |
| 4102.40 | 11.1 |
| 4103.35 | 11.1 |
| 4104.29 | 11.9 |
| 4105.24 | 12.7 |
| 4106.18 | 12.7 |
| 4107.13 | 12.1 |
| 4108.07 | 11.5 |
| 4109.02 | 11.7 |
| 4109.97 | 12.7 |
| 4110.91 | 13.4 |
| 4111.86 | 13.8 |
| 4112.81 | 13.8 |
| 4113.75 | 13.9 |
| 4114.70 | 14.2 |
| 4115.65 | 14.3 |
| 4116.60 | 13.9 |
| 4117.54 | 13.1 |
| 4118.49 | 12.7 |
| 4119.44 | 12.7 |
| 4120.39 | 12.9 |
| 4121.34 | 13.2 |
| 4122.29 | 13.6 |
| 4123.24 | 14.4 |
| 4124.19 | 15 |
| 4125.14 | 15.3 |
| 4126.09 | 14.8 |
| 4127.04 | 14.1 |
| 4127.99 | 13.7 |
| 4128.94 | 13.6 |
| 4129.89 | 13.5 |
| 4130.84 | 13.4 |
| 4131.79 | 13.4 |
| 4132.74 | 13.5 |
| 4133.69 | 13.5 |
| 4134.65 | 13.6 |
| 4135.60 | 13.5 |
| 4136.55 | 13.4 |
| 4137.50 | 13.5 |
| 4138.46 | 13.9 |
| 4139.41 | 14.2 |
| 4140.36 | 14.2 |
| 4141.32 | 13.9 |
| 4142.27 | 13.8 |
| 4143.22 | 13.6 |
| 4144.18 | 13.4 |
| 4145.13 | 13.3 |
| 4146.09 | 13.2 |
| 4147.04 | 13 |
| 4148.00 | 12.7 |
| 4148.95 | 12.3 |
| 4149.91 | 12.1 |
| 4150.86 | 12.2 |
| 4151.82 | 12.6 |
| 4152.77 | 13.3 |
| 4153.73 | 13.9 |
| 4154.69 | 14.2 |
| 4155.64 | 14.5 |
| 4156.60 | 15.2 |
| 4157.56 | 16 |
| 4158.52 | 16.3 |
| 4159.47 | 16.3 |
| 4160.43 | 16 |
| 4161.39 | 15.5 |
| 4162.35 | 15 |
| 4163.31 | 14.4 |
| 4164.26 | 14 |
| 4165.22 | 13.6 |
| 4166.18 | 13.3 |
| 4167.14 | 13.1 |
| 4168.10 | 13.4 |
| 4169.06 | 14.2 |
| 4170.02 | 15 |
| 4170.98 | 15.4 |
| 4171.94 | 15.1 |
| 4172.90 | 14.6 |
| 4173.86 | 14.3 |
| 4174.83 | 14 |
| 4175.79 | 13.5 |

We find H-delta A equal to 0.3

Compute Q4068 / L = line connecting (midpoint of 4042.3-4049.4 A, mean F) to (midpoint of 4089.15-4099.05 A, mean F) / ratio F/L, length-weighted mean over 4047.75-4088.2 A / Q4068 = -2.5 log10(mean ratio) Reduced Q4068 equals 0.03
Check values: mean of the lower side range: 13.9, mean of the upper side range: 14.7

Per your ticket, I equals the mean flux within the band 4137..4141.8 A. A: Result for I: 13.9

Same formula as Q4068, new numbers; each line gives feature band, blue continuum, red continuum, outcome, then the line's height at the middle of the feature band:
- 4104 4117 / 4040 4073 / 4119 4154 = 0.037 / 13.5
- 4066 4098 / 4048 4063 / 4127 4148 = -0.084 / 13.4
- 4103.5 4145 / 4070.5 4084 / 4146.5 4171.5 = 0.051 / 14.1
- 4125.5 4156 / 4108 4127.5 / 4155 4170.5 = 0.053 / 14.2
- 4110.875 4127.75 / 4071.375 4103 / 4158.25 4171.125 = 0.041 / 14.4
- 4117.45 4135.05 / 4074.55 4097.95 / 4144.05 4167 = 0.048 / 14.3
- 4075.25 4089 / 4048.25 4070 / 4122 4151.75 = -0.082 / 13.5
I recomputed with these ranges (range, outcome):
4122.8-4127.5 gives 14.7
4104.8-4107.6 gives 12.5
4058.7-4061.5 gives 12.9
